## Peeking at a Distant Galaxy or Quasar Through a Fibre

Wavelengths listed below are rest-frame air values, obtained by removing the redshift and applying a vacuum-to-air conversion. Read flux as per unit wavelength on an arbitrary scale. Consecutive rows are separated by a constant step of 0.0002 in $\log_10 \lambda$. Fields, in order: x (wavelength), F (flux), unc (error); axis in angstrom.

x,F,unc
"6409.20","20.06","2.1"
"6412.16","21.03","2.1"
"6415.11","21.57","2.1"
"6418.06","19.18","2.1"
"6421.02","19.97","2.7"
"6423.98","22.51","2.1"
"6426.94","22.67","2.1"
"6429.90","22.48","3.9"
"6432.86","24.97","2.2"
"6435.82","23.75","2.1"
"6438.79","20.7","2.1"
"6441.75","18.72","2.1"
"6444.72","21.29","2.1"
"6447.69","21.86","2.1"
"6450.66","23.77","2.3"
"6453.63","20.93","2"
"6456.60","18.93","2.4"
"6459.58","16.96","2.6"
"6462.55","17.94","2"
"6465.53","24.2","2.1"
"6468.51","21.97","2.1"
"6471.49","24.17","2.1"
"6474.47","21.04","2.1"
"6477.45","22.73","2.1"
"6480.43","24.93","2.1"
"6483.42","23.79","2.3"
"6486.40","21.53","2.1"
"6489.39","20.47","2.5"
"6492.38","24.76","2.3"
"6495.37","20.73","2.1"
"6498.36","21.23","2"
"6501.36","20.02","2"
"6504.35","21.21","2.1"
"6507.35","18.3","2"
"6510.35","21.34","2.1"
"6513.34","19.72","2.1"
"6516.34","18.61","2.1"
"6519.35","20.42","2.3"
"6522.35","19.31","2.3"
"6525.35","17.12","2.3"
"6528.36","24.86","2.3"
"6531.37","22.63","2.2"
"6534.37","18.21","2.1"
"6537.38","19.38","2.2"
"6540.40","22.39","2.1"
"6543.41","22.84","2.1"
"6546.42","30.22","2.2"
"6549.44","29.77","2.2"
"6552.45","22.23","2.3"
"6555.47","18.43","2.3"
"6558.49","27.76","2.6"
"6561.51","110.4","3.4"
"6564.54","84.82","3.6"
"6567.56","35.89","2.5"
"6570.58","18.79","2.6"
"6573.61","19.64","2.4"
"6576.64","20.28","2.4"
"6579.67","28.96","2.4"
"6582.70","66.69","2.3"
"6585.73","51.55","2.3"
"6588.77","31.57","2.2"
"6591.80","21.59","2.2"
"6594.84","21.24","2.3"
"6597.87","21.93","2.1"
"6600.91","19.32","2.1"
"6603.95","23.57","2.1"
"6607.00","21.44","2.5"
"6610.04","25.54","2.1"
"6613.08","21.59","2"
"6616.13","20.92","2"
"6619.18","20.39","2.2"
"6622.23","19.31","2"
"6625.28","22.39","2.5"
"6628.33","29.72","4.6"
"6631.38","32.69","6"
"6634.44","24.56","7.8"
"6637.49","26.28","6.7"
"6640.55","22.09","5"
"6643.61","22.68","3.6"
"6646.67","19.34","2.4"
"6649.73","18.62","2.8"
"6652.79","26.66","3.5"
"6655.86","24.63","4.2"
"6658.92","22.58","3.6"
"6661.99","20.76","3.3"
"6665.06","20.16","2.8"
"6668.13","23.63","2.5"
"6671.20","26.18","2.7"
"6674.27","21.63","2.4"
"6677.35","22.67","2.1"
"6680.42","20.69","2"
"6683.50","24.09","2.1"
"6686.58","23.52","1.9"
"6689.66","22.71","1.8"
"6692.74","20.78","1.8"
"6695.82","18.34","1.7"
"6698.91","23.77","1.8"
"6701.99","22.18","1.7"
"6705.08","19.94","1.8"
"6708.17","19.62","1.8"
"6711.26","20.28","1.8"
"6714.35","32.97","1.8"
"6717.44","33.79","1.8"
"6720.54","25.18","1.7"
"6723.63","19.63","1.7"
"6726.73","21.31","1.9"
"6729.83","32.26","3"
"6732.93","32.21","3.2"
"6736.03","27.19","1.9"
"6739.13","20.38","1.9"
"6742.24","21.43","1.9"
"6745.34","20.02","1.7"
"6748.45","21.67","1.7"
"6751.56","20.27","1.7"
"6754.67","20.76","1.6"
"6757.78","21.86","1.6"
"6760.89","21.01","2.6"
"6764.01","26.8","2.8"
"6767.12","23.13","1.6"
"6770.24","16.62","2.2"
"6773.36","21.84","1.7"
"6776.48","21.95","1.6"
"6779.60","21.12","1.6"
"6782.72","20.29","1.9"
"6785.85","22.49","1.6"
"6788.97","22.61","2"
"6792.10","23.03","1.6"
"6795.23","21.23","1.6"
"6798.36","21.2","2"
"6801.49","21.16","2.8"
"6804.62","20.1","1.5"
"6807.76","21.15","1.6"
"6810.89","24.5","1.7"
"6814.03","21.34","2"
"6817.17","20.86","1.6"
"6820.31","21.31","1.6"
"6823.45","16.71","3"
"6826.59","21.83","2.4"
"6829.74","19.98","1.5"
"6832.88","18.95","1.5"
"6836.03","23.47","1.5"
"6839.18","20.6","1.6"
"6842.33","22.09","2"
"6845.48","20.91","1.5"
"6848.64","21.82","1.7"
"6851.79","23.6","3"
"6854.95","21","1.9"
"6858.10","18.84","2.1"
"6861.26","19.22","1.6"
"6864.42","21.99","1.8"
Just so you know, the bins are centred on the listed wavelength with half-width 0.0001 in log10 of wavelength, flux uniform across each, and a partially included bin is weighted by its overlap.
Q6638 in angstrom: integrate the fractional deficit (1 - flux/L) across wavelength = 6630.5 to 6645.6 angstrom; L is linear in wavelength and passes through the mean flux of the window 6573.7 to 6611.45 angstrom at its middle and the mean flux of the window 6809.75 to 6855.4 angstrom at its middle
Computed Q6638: 1.3 angstrom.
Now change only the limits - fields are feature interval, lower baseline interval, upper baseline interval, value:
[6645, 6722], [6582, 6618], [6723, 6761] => 6.5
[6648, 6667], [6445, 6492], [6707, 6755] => 1.2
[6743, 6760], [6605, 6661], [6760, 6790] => 0.9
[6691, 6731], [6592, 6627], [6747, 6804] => -4.0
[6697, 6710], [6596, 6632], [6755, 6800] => 0.6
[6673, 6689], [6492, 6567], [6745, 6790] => 0.9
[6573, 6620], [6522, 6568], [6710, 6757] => 5.2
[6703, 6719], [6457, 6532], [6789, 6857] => -3.0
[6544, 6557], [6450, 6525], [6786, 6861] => -2.4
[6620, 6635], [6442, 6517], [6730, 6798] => -2.5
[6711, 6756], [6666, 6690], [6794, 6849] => -4.9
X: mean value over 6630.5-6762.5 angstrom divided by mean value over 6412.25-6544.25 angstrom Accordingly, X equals 1.1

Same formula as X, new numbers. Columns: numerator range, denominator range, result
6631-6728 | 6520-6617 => 0.77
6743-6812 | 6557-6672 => 0.73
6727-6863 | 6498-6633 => 0.79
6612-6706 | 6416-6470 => 1.07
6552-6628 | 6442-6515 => 1.49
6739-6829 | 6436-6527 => 1.02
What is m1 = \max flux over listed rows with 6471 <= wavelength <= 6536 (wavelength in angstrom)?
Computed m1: 24.93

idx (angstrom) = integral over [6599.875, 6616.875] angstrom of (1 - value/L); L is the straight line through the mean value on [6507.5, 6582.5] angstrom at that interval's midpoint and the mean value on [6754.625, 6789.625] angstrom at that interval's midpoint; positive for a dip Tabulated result 3.2 angstrom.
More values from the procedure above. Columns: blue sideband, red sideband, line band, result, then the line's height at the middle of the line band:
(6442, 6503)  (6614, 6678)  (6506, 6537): 2.8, 22.1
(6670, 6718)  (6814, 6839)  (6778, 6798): -0.5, 21.3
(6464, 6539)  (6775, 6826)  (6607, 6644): -4.6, 21.3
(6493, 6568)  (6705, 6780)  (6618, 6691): 6.2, 25.4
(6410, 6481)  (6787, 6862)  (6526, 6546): -0.5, 21.5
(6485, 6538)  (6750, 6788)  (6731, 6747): -2.2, 21.4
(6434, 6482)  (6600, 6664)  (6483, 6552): 1.3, 22.1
